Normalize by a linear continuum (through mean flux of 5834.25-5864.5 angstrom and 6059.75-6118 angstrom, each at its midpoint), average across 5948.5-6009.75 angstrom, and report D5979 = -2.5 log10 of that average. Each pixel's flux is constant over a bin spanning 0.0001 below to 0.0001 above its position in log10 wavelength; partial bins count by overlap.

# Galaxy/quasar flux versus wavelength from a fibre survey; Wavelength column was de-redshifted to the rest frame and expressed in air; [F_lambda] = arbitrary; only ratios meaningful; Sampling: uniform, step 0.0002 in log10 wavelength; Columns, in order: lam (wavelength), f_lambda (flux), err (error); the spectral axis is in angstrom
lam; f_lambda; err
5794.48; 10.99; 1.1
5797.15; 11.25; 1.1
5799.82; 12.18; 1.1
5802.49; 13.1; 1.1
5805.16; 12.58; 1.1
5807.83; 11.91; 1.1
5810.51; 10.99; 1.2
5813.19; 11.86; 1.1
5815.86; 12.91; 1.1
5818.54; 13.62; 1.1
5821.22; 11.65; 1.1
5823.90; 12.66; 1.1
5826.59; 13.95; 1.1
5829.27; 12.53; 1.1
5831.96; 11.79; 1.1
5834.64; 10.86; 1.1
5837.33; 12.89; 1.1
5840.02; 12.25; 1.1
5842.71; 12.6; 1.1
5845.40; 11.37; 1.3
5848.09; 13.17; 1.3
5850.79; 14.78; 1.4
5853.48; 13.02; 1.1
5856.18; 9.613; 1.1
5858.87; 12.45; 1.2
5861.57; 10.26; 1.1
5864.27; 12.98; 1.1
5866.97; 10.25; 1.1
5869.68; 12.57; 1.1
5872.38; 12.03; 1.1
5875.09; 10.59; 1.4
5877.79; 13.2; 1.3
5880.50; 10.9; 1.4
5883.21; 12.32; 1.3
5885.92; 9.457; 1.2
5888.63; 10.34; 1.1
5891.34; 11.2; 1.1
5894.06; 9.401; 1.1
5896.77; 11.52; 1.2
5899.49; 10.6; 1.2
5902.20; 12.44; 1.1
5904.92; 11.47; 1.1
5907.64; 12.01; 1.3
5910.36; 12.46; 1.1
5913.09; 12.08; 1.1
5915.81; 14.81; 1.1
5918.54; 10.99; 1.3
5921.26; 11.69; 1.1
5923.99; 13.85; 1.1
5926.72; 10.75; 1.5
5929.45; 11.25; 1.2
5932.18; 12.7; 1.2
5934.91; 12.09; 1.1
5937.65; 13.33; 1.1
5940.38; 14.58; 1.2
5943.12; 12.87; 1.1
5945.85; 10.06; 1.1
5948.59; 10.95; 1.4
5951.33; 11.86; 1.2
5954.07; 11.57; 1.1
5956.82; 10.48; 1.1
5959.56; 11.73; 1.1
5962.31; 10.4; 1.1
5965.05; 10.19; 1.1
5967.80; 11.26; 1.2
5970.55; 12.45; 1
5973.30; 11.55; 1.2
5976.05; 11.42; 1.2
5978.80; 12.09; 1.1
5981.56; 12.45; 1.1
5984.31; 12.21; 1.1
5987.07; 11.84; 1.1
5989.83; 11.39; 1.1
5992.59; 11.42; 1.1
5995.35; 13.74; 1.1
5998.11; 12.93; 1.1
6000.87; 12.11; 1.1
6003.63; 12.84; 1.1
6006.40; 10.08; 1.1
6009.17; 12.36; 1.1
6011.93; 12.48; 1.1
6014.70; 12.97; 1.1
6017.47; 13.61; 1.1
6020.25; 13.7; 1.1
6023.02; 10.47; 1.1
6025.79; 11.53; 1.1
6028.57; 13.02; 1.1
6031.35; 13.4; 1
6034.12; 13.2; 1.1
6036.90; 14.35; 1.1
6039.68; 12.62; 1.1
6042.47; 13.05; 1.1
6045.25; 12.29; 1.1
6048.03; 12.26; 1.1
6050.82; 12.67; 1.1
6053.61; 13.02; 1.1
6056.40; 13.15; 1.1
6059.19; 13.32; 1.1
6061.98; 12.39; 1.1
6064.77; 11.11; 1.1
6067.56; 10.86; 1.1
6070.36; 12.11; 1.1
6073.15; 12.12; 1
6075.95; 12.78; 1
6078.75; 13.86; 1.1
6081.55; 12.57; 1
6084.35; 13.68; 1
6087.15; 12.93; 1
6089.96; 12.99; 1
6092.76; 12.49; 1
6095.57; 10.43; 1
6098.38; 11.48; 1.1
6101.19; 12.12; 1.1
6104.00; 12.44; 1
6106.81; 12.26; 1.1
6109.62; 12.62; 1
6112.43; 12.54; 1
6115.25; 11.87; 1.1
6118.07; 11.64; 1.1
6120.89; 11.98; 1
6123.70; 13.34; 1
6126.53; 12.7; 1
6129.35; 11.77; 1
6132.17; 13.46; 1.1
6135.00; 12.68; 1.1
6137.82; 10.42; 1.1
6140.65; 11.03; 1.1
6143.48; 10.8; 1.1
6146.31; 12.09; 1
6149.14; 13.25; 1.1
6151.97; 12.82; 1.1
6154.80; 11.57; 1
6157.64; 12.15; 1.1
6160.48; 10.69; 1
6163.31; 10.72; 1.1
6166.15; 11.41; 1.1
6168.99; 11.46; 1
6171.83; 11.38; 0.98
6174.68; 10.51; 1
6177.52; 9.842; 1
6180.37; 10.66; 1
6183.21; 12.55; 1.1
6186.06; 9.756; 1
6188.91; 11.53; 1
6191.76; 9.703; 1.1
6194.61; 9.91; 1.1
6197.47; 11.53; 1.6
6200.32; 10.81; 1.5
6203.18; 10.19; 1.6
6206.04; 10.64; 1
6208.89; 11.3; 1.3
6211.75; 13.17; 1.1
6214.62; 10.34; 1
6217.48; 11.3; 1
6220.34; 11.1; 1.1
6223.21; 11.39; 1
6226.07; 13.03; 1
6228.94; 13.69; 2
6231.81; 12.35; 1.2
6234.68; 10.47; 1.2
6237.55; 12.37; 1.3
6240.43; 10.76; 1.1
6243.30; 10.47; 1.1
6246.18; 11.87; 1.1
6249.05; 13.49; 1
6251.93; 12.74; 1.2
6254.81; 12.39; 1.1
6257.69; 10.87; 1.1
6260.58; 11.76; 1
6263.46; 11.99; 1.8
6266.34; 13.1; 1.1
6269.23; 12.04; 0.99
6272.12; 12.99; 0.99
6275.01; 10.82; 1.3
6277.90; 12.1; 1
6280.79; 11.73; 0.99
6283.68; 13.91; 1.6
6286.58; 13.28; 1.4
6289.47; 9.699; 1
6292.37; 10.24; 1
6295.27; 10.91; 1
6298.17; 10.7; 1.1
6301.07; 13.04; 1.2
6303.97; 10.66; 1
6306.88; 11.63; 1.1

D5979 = 0.05 mag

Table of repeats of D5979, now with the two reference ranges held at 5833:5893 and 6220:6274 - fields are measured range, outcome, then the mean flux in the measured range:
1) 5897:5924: -0.03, 12.1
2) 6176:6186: 0.11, 10.8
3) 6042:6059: -0.08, 12.8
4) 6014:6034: -0.07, 12.7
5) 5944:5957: 0.07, 11.1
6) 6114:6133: -0.04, 12.4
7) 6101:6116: -0.04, 12.3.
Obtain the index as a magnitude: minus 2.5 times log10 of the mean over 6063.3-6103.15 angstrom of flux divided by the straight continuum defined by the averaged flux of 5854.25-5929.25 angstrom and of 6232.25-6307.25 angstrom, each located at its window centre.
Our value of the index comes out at -0.053 mag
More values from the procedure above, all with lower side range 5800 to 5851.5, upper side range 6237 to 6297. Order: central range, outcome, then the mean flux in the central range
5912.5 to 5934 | 0.01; 12.3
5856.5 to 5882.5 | 0.07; 11.6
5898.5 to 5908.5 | 0.06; 11.7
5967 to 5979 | 0.05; 11.7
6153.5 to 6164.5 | 0.07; 11.3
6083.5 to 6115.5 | -0.02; 12.3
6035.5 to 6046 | -0.08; 13.1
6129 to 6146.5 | 0.03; 11.7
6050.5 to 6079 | -0.03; 12.4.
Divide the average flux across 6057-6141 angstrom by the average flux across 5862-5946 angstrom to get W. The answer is 1.0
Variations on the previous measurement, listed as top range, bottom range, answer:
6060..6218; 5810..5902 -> 0.99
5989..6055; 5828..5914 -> 1.07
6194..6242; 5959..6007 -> 0.97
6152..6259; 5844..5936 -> 0.97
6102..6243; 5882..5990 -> 0.99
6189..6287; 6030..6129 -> 0.94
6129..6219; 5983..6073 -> 0.91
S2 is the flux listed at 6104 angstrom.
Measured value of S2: 12.44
